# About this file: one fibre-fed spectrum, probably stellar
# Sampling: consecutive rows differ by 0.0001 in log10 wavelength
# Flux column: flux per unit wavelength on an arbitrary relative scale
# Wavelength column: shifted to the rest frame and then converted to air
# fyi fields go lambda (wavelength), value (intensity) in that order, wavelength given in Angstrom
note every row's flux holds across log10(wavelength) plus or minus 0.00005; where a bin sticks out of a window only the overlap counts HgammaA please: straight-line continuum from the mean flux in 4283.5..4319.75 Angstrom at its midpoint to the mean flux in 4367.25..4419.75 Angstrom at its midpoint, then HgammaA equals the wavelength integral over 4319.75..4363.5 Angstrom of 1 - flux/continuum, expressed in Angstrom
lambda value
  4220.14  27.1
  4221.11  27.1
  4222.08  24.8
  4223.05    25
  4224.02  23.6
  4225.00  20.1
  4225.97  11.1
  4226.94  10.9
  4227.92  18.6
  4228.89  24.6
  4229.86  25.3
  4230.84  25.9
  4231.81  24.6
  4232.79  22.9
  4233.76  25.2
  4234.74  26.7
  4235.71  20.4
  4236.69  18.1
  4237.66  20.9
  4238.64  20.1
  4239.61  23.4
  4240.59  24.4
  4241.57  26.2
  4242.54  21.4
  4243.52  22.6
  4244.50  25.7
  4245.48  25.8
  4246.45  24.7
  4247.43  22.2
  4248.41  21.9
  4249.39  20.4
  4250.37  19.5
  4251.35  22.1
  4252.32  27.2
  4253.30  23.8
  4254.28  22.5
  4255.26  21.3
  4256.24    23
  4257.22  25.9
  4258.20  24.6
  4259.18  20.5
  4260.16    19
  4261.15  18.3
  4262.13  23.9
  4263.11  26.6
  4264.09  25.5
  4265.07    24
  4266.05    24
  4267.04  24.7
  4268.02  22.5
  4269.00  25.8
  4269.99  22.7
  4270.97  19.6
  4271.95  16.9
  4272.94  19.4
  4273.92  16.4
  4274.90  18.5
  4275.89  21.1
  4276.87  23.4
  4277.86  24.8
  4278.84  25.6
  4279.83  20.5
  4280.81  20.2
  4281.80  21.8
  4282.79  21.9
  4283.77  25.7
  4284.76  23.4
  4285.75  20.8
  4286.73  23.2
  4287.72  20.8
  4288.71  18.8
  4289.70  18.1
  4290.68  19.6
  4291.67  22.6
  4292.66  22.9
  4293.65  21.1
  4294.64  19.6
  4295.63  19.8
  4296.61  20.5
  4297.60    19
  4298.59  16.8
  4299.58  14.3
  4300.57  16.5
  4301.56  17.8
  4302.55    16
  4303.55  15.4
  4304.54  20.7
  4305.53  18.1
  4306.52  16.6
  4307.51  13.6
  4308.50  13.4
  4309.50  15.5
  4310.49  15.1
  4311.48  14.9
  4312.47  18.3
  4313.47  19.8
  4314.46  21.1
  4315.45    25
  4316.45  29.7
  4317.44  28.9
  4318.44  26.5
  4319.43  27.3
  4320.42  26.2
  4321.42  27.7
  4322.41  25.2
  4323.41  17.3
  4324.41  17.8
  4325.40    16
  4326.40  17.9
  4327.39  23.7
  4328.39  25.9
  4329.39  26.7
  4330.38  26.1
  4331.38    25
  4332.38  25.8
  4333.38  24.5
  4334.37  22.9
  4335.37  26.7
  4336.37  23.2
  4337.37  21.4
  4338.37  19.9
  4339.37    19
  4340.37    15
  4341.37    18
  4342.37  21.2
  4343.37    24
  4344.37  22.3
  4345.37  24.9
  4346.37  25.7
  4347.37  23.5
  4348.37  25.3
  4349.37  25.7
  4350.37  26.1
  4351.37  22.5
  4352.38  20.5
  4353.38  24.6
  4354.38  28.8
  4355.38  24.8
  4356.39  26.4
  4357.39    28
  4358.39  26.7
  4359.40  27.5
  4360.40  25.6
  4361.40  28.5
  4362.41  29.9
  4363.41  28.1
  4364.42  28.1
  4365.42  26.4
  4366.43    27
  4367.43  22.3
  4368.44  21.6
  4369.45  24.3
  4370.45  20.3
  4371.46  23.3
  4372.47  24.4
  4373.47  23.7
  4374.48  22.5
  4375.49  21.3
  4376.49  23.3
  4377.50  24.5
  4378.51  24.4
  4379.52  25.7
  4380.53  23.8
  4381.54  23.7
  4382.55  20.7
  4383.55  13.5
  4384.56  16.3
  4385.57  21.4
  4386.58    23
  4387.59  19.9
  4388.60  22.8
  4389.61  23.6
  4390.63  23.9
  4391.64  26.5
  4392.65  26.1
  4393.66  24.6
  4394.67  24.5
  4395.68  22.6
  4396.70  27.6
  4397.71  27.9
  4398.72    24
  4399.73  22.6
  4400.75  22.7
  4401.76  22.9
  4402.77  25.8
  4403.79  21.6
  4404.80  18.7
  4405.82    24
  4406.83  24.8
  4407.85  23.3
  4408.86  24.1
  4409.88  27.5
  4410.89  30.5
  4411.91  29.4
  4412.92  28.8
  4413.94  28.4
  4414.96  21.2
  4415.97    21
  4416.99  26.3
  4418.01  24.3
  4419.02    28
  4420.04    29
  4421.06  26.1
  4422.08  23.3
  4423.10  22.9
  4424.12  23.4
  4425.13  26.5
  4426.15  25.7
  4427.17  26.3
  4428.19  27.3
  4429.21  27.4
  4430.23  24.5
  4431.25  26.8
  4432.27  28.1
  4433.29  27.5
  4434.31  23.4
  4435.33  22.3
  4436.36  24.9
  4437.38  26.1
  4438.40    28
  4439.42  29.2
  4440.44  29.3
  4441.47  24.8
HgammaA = -4.7 Angstrom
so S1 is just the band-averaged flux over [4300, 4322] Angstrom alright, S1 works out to 20.2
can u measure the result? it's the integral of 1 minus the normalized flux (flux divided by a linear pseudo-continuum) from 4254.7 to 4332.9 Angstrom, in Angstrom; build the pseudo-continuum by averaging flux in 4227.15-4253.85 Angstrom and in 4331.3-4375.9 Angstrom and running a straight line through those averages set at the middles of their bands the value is 7.5 Angstrom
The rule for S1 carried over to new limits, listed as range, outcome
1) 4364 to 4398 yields 23.4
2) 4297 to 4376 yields 22.5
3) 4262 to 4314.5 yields 20.1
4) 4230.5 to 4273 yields 22.9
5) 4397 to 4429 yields 25.1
